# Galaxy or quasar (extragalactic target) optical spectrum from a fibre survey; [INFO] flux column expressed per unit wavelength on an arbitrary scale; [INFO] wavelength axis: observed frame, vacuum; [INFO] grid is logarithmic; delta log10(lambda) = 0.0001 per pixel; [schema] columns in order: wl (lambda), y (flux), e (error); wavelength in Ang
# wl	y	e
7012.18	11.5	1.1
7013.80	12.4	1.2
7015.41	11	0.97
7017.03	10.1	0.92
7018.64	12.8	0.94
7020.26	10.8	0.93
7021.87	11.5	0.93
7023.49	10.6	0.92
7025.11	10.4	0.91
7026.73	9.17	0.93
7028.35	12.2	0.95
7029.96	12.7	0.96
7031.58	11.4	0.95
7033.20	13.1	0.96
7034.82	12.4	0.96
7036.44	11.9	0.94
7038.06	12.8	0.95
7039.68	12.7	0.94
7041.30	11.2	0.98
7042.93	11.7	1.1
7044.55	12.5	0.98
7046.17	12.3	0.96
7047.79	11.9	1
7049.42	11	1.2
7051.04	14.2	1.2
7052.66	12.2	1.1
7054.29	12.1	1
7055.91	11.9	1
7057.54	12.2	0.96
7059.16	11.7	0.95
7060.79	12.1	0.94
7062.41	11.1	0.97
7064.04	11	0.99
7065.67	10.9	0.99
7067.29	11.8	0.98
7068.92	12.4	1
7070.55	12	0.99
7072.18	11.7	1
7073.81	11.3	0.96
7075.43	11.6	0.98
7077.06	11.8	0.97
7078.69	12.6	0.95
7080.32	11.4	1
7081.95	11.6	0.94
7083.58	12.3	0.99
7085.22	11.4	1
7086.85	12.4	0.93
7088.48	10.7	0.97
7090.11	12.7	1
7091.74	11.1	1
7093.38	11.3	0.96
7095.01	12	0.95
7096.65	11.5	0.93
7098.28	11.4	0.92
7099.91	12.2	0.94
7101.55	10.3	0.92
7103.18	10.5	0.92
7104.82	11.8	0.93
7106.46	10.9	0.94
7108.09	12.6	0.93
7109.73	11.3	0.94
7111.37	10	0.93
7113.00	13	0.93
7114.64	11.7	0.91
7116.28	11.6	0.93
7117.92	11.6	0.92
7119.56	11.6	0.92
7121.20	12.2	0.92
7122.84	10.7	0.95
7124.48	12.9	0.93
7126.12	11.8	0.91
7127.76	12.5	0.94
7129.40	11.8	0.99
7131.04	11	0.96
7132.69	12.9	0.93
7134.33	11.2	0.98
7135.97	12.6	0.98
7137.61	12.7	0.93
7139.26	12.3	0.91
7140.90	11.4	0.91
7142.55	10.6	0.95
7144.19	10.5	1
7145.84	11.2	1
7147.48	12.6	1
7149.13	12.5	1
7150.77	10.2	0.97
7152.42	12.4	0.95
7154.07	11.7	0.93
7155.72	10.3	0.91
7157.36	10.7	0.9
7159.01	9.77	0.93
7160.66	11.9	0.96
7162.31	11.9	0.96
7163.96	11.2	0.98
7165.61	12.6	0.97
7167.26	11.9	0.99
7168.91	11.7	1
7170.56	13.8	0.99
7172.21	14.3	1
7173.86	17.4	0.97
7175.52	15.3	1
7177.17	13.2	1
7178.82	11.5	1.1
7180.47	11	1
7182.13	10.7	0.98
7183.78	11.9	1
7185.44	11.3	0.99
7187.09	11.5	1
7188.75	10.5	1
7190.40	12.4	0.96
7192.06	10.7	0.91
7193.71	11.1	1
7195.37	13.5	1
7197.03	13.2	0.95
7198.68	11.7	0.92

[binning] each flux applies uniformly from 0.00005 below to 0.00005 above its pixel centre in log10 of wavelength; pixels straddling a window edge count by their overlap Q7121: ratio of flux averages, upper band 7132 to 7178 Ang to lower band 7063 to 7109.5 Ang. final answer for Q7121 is 1.0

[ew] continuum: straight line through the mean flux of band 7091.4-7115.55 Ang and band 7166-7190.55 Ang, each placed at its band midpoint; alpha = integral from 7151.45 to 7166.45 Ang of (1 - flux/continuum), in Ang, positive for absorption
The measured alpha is 1.1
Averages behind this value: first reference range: 11.4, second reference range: 12.6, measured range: 11.4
